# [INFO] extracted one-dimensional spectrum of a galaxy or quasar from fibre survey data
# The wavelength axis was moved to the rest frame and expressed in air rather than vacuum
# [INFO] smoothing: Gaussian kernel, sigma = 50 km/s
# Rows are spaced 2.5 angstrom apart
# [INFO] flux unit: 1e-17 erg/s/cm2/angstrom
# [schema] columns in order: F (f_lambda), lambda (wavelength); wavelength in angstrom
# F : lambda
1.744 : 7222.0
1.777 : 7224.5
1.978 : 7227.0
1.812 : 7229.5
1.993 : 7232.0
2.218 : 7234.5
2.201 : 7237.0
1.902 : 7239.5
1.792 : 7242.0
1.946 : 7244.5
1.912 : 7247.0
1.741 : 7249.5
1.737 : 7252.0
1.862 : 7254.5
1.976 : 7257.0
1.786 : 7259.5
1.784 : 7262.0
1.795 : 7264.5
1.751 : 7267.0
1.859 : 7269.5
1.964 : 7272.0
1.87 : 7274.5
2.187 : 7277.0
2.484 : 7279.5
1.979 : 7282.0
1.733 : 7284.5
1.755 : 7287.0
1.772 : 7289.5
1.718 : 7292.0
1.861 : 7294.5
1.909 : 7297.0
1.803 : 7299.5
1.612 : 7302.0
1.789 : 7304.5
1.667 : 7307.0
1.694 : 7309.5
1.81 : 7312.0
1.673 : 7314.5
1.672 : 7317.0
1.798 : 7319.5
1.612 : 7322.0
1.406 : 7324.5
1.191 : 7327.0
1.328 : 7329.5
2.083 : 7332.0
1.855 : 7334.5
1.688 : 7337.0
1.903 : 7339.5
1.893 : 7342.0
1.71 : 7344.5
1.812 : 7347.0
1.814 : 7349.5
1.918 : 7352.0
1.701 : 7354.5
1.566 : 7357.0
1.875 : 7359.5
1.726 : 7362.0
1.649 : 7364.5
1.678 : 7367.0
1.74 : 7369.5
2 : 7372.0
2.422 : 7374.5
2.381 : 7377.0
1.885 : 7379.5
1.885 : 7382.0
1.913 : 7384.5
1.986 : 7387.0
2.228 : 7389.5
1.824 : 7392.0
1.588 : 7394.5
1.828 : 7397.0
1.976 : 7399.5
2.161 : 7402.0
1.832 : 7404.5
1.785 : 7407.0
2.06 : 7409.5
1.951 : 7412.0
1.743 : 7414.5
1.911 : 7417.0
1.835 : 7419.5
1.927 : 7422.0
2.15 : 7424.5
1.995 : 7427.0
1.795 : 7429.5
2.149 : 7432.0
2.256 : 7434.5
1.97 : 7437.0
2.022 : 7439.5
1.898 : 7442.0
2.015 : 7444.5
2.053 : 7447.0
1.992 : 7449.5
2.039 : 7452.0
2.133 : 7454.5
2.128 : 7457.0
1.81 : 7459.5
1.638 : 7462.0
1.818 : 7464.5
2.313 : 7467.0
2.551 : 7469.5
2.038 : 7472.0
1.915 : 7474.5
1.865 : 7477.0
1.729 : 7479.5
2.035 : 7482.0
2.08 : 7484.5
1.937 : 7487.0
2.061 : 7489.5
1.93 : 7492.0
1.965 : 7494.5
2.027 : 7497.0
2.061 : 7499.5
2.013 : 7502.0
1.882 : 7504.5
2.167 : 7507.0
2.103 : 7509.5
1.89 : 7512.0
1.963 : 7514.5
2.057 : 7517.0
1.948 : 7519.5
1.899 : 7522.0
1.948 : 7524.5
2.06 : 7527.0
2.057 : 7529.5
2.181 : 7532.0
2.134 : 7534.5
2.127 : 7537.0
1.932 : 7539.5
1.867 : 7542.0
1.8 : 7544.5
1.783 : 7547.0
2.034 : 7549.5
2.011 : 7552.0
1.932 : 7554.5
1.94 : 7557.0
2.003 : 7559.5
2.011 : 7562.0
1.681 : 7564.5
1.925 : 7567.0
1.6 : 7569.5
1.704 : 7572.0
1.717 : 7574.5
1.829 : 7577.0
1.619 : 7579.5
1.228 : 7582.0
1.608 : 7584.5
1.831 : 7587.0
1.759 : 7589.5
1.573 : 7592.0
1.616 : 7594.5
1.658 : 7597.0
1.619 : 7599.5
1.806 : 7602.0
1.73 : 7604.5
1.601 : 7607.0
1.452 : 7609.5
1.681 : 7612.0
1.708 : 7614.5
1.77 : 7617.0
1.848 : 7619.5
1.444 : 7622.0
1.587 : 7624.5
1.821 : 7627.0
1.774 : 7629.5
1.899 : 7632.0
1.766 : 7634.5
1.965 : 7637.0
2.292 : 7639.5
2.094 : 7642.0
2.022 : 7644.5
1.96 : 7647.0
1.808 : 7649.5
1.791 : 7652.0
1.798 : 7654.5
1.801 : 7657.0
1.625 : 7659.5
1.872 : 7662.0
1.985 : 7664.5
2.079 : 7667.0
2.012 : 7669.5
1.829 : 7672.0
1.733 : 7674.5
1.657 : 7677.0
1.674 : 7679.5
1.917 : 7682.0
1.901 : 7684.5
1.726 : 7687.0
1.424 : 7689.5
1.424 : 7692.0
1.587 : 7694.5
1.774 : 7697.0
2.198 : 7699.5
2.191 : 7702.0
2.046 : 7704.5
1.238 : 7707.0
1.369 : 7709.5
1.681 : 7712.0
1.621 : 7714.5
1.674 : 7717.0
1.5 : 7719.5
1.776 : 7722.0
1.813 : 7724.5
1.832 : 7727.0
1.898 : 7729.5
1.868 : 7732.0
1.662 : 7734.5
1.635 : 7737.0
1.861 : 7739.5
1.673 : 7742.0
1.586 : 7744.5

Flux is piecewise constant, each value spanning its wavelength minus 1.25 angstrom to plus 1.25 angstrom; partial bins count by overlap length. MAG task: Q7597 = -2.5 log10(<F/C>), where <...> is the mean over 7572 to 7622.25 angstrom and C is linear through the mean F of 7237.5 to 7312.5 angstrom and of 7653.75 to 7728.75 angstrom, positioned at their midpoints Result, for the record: 0.076 mag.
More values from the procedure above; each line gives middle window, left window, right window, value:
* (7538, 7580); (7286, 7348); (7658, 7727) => -0.066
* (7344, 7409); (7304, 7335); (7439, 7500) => -0.059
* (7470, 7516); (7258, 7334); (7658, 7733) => -0.127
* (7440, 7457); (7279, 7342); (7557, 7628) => -0.178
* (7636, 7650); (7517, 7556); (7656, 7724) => -0.120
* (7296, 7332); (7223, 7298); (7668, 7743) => 0.140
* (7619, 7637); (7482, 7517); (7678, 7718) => 0.044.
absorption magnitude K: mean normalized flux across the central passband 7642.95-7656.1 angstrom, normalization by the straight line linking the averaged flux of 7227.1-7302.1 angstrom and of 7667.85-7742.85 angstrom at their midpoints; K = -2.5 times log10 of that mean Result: -0.07 mag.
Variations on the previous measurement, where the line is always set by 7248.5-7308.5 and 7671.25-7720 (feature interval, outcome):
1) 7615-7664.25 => -0.07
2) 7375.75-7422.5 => -0.07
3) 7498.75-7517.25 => -0.14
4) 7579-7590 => 0.10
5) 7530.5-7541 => -0.18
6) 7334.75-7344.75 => 0.01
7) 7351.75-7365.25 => 0.06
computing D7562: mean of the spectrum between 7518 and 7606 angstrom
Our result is 1.83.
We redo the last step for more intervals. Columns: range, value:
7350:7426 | 1.9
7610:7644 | 1.82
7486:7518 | 2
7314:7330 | 1.53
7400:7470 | 1.99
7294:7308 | 1.77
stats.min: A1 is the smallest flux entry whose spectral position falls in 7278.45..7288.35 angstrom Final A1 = 1.733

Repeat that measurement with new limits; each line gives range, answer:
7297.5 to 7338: 1.191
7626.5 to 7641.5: 1.766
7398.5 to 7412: 1.785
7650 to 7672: 1.625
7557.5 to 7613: 1.228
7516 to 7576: 1.6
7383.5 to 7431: 1.588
